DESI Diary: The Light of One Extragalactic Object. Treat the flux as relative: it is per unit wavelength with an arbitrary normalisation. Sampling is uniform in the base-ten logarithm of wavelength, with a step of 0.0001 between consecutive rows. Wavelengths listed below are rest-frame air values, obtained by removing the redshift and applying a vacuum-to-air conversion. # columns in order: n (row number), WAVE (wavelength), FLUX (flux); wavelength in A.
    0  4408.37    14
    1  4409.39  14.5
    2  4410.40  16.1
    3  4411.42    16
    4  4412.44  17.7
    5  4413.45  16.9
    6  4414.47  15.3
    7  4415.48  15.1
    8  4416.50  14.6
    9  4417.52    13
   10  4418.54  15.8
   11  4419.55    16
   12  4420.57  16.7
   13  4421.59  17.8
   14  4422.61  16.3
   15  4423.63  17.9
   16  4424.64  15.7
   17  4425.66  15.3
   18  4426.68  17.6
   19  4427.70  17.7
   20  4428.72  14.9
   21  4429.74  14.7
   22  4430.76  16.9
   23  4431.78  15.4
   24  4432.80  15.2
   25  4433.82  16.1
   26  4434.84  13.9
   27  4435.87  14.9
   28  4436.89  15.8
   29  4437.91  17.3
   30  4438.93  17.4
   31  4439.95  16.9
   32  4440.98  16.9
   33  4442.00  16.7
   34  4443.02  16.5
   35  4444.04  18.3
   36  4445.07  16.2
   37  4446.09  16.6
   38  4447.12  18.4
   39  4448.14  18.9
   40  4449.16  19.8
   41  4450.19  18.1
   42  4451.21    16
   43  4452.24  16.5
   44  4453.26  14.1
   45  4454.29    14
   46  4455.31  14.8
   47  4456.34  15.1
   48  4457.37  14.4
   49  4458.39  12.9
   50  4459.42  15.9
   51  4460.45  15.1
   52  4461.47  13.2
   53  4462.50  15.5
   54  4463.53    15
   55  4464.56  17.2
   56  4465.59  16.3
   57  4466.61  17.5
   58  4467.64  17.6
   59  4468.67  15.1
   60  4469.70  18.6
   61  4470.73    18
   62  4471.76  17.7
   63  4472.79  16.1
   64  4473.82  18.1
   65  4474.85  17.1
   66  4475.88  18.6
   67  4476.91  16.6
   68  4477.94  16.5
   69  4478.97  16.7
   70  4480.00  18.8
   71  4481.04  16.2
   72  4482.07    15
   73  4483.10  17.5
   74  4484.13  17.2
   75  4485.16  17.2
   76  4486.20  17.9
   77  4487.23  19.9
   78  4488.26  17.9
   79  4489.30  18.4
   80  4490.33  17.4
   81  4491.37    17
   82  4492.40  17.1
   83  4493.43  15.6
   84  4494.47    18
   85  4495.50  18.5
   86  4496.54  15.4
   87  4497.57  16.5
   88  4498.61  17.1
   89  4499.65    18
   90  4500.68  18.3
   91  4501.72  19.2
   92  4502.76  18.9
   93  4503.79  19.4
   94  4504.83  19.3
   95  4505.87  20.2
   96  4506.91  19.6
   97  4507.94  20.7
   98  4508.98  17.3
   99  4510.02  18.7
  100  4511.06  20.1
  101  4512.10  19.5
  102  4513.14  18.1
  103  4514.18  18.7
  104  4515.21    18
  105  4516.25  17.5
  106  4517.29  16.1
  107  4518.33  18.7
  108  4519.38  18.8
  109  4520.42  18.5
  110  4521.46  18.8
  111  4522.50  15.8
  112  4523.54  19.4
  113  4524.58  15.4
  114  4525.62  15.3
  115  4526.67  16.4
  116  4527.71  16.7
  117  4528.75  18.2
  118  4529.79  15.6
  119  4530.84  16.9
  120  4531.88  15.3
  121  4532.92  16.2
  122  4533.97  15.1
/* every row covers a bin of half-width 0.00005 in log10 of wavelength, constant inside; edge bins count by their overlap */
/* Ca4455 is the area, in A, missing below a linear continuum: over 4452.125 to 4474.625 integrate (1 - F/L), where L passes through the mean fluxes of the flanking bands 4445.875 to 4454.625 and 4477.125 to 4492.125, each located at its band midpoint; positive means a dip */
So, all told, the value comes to 1.7 A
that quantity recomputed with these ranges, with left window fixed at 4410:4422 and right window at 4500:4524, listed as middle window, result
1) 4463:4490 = 0.6 A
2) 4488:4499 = 0.6 A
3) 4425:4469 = 1.8 A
